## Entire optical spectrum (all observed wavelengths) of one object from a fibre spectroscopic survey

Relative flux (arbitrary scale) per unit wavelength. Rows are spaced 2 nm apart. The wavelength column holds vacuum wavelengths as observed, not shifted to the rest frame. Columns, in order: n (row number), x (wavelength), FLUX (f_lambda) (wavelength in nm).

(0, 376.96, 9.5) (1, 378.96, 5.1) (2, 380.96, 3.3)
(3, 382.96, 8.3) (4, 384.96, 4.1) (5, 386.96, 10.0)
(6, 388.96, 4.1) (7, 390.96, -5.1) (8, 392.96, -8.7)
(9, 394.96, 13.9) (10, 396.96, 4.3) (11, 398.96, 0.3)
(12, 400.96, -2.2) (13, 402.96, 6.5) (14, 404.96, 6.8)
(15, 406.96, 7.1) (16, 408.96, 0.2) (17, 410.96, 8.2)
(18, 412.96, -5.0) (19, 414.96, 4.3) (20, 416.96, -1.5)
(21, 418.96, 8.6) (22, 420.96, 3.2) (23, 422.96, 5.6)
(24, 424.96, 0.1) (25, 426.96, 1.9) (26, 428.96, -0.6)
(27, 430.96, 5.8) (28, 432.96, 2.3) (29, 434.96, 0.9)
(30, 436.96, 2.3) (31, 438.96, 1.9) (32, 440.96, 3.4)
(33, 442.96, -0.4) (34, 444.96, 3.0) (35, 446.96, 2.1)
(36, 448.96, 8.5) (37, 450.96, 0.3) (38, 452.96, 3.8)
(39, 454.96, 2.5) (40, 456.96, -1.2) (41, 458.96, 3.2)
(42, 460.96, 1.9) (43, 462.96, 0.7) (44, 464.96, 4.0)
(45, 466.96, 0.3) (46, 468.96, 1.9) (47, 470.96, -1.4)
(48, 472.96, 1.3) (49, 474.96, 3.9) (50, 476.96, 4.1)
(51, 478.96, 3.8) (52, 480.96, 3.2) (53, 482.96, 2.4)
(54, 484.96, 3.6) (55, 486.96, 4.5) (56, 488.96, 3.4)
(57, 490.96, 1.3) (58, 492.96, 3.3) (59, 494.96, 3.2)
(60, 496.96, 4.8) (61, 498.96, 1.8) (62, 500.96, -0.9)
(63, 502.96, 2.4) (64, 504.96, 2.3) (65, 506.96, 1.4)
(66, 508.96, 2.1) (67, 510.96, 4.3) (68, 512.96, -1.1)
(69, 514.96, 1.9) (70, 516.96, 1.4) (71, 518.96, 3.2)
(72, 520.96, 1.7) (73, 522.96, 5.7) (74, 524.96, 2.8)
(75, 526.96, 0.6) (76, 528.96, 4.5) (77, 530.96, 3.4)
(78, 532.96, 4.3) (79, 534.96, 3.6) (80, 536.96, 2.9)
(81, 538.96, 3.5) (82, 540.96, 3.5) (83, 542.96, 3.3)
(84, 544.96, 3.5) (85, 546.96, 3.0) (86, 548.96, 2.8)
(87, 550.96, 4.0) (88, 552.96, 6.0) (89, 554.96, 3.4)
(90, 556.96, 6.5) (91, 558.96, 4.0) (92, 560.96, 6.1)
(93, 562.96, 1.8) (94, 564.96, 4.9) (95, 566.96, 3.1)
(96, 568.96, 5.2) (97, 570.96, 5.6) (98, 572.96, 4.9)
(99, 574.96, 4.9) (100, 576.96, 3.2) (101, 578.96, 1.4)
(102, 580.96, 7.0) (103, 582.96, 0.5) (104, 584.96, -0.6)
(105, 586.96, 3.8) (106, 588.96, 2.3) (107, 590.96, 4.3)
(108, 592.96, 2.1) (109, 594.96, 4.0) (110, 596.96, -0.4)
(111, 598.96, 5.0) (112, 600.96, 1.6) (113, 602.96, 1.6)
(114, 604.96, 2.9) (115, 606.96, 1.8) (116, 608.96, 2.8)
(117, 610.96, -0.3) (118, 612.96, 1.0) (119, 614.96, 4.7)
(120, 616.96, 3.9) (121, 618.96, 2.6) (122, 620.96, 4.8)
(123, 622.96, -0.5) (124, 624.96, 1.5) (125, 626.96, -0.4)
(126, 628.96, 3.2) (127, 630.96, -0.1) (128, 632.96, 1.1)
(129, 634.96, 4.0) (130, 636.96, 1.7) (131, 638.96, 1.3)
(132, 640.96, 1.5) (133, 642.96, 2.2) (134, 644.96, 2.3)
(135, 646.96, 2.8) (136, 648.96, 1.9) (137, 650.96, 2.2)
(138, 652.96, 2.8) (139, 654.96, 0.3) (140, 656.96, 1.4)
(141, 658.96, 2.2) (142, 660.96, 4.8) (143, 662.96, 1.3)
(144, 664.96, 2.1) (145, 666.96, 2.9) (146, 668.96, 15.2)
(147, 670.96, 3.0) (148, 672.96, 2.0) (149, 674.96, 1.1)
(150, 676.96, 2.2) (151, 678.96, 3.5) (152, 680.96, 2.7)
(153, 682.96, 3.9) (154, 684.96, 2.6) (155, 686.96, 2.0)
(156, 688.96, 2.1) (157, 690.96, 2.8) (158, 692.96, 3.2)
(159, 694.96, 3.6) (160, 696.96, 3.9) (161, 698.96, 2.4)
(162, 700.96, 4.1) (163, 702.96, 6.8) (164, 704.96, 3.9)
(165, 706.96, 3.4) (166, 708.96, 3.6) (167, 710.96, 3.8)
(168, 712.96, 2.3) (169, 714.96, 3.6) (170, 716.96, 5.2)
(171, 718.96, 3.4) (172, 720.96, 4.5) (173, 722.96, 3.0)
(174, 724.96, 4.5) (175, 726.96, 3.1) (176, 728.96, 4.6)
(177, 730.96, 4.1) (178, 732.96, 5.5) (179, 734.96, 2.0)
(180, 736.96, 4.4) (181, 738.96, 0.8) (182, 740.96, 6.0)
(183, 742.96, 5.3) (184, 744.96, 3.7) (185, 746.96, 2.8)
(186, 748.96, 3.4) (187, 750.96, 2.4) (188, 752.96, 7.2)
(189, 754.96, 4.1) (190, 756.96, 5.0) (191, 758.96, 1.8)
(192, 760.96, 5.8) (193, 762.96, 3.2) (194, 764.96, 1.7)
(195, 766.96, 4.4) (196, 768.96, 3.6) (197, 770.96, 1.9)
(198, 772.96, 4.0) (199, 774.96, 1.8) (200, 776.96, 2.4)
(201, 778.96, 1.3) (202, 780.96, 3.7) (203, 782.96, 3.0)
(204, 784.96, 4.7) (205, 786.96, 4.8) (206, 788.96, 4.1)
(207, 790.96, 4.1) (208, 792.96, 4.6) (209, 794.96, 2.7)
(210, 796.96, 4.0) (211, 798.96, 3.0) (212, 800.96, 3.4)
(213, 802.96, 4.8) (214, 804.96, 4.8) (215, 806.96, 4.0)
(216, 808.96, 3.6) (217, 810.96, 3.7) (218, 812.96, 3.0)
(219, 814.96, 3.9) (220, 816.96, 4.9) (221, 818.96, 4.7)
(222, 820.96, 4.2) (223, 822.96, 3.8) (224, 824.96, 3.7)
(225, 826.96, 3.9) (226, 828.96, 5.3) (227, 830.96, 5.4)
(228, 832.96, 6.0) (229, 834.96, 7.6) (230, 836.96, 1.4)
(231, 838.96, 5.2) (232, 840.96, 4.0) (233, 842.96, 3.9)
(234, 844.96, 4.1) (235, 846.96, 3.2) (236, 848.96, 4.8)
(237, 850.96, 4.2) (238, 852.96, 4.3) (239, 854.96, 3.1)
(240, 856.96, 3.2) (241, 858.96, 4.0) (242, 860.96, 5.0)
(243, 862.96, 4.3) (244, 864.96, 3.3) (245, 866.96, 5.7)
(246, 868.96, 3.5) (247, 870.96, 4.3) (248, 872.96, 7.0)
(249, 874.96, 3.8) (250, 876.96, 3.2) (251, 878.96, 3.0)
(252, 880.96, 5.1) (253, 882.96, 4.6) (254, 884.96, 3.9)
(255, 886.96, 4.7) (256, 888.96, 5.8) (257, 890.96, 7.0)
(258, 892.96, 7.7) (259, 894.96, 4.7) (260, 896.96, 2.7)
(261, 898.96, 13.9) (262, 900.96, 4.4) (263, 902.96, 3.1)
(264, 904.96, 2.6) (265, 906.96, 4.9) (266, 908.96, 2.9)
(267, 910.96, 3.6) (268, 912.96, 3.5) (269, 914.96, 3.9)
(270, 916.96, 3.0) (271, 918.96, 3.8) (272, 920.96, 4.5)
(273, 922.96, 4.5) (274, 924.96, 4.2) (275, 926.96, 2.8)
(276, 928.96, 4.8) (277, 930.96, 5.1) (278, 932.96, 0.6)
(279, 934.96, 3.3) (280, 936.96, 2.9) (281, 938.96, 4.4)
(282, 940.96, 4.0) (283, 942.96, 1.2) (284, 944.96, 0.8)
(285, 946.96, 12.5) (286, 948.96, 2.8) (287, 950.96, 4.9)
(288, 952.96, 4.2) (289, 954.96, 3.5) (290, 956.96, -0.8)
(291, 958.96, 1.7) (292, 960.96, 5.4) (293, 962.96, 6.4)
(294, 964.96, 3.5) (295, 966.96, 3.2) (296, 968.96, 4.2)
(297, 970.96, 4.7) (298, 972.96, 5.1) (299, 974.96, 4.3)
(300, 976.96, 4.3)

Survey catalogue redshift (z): 0.795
